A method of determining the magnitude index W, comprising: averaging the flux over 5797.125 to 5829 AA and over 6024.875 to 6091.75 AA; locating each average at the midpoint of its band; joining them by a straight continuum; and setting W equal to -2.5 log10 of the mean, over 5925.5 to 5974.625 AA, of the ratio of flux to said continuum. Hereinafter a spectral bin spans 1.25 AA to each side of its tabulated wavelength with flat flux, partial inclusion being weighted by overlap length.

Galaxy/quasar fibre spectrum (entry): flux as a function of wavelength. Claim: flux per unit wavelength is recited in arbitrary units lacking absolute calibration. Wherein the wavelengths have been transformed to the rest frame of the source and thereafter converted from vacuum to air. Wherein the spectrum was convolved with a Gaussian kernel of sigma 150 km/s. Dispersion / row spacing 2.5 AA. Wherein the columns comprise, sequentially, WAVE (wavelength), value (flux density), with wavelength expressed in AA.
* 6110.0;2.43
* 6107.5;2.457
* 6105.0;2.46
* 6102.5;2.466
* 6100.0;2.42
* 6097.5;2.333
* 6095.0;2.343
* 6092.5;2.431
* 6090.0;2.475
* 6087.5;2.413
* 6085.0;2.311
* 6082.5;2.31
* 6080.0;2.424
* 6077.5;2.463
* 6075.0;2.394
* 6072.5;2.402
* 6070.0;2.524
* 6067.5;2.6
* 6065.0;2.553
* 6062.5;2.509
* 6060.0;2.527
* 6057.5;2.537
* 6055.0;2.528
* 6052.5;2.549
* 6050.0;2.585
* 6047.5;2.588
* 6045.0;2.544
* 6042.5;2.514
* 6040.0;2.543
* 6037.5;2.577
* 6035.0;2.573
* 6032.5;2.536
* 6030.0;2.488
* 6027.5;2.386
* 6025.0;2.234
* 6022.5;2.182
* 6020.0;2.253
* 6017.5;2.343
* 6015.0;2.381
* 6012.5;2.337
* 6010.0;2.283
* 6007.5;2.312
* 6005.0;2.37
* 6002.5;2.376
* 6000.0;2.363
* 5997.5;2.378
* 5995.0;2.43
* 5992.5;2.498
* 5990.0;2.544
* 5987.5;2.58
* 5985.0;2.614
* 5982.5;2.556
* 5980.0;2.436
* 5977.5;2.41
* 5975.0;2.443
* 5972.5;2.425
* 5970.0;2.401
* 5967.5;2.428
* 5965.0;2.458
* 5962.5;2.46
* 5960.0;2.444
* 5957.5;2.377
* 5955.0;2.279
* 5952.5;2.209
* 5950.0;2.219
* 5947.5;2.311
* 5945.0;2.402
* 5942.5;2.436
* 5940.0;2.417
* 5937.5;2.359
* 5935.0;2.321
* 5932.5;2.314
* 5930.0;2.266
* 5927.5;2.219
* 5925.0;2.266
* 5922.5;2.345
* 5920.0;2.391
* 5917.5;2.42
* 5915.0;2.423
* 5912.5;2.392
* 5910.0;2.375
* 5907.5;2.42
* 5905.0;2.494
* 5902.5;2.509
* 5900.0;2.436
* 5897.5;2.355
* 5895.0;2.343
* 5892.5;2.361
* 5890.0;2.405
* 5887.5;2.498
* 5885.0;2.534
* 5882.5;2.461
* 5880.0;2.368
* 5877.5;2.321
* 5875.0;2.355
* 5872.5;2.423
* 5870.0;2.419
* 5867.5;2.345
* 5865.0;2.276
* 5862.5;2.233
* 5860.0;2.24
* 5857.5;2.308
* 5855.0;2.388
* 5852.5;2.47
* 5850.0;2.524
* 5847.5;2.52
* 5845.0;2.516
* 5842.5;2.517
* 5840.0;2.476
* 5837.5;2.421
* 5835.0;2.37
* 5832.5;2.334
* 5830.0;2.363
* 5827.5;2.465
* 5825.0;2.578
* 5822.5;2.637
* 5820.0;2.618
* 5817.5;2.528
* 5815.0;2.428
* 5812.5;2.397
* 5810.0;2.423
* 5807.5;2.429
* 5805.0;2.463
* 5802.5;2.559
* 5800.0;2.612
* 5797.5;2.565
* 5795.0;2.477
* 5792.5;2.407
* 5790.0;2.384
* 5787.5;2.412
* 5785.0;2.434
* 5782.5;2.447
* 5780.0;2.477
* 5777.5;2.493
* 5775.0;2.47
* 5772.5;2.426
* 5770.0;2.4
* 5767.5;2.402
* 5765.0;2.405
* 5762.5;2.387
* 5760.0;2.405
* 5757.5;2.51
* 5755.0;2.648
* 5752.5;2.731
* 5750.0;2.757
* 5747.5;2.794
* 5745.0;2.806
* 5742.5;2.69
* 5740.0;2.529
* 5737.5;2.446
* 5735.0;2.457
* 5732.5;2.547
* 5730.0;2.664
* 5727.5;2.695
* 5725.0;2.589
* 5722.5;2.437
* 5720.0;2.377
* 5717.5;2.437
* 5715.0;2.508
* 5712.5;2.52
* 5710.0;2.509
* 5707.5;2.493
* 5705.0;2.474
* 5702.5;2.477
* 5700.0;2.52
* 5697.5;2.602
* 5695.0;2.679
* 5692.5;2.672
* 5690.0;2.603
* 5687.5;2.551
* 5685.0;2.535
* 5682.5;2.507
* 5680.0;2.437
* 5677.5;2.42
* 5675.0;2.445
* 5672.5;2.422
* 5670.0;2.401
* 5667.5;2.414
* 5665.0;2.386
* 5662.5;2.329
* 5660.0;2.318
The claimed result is 0.064 mag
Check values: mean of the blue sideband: 2.51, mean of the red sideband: 2.49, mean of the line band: 2.36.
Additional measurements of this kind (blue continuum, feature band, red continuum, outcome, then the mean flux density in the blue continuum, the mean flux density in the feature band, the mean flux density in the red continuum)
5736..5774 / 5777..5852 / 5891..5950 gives 0.01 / 2.55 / 2.48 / 2.37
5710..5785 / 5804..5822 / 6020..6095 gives 0.02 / 2.53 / 2.48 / 2.47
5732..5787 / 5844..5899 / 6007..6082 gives 0.05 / 2.53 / 2.39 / 2.46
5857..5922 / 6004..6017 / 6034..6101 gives 0.05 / 2.39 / 2.34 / 2.48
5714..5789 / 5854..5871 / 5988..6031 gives 0.07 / 2.53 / 2.31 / 2.37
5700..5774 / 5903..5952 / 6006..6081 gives 0.06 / 2.53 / 2.36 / 2.46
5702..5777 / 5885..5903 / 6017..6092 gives 0.03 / 2.53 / 2.42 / 2.46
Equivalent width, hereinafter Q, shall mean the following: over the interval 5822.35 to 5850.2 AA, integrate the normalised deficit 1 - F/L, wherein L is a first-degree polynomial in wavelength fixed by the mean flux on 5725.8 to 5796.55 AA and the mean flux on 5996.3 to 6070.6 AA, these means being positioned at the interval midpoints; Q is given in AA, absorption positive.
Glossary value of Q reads 0.4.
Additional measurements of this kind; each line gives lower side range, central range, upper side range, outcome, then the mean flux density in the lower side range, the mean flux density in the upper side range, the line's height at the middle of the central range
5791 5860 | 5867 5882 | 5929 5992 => 0.42 AA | 2.47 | 2.41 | 2.45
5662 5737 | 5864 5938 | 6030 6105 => 3.30 AA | 2.5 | 2.48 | 2.49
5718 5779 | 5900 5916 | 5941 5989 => 0.09 AA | 2.54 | 2.42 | 2.45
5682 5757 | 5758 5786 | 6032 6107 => 1.39 AA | 2.58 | 2.48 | 2.56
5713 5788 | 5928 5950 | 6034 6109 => 1.38 AA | 2.53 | 2.48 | 2.5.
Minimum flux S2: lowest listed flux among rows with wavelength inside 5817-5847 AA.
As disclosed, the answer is 2.334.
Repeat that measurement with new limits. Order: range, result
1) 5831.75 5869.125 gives 2.233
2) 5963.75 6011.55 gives 2.283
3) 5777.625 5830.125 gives 2.363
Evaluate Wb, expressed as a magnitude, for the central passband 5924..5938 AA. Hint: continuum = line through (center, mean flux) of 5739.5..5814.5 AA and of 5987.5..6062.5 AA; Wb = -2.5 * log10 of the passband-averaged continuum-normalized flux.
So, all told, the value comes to 0.08 mag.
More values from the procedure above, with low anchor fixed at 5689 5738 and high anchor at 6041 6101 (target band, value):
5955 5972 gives 0.032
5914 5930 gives 0.072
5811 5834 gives 0.015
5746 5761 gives -0.050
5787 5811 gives 0.020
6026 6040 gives -0.014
